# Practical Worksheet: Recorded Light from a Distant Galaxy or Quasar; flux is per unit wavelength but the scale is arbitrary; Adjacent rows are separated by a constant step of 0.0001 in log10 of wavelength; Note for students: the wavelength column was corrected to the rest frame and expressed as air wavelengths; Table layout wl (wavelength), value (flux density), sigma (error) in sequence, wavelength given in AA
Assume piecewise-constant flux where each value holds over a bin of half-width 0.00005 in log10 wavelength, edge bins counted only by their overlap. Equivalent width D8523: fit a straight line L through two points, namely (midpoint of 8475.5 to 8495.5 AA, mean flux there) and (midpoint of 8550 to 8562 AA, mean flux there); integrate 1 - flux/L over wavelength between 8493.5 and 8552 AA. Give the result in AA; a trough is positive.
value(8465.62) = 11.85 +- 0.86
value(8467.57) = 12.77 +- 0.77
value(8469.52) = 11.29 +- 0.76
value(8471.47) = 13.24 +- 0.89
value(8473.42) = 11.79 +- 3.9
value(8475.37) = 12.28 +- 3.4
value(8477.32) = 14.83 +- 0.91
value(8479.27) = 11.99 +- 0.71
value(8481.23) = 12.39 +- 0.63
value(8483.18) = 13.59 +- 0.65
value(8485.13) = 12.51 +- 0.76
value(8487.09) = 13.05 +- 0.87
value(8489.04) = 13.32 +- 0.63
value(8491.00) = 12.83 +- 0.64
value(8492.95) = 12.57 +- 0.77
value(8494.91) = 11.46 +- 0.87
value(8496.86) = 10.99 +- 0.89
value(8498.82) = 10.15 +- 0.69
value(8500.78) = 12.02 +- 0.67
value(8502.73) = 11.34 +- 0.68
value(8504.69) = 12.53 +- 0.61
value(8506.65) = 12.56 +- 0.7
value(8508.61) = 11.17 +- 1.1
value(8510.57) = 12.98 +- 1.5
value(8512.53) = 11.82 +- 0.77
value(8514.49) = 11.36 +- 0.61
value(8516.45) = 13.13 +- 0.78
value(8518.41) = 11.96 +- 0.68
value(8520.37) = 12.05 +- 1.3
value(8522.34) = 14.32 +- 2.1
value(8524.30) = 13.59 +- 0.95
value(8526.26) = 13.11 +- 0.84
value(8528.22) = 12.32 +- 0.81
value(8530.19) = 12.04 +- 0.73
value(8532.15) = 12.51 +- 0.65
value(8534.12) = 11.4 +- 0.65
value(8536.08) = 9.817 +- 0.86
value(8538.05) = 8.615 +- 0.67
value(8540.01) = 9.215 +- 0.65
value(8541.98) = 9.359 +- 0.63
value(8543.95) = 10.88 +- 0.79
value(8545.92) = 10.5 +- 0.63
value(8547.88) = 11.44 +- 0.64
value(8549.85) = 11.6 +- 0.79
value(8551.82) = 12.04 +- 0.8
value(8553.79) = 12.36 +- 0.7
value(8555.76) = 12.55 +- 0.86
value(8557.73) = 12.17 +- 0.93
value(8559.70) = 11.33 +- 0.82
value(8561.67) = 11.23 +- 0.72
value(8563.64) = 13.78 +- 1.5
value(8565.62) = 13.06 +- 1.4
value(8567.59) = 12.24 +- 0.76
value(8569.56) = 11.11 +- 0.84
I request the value 3.7 AA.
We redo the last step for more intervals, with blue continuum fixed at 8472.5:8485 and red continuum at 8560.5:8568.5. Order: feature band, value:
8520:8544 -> 2.20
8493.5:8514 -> 1.63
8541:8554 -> 1.55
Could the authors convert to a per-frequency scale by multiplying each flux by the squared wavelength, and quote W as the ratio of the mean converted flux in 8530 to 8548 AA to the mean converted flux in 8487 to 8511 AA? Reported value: 0.88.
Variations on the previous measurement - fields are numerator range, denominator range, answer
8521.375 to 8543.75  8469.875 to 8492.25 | 0.90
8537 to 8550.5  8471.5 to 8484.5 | 0.81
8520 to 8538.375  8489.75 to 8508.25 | 1.03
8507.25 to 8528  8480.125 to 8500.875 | 1.03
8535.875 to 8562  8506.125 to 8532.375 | 0.88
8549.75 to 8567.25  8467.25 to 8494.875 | 0.98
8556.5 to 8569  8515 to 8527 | 0.96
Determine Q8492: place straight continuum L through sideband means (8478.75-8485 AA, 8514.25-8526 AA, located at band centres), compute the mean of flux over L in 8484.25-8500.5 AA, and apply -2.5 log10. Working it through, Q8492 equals 0.055 mag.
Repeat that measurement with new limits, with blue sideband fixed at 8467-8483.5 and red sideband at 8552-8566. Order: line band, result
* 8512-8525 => -0.01 mag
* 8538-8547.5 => 0.24 mag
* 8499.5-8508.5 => 0.05 mag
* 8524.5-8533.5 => -0.01 mag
